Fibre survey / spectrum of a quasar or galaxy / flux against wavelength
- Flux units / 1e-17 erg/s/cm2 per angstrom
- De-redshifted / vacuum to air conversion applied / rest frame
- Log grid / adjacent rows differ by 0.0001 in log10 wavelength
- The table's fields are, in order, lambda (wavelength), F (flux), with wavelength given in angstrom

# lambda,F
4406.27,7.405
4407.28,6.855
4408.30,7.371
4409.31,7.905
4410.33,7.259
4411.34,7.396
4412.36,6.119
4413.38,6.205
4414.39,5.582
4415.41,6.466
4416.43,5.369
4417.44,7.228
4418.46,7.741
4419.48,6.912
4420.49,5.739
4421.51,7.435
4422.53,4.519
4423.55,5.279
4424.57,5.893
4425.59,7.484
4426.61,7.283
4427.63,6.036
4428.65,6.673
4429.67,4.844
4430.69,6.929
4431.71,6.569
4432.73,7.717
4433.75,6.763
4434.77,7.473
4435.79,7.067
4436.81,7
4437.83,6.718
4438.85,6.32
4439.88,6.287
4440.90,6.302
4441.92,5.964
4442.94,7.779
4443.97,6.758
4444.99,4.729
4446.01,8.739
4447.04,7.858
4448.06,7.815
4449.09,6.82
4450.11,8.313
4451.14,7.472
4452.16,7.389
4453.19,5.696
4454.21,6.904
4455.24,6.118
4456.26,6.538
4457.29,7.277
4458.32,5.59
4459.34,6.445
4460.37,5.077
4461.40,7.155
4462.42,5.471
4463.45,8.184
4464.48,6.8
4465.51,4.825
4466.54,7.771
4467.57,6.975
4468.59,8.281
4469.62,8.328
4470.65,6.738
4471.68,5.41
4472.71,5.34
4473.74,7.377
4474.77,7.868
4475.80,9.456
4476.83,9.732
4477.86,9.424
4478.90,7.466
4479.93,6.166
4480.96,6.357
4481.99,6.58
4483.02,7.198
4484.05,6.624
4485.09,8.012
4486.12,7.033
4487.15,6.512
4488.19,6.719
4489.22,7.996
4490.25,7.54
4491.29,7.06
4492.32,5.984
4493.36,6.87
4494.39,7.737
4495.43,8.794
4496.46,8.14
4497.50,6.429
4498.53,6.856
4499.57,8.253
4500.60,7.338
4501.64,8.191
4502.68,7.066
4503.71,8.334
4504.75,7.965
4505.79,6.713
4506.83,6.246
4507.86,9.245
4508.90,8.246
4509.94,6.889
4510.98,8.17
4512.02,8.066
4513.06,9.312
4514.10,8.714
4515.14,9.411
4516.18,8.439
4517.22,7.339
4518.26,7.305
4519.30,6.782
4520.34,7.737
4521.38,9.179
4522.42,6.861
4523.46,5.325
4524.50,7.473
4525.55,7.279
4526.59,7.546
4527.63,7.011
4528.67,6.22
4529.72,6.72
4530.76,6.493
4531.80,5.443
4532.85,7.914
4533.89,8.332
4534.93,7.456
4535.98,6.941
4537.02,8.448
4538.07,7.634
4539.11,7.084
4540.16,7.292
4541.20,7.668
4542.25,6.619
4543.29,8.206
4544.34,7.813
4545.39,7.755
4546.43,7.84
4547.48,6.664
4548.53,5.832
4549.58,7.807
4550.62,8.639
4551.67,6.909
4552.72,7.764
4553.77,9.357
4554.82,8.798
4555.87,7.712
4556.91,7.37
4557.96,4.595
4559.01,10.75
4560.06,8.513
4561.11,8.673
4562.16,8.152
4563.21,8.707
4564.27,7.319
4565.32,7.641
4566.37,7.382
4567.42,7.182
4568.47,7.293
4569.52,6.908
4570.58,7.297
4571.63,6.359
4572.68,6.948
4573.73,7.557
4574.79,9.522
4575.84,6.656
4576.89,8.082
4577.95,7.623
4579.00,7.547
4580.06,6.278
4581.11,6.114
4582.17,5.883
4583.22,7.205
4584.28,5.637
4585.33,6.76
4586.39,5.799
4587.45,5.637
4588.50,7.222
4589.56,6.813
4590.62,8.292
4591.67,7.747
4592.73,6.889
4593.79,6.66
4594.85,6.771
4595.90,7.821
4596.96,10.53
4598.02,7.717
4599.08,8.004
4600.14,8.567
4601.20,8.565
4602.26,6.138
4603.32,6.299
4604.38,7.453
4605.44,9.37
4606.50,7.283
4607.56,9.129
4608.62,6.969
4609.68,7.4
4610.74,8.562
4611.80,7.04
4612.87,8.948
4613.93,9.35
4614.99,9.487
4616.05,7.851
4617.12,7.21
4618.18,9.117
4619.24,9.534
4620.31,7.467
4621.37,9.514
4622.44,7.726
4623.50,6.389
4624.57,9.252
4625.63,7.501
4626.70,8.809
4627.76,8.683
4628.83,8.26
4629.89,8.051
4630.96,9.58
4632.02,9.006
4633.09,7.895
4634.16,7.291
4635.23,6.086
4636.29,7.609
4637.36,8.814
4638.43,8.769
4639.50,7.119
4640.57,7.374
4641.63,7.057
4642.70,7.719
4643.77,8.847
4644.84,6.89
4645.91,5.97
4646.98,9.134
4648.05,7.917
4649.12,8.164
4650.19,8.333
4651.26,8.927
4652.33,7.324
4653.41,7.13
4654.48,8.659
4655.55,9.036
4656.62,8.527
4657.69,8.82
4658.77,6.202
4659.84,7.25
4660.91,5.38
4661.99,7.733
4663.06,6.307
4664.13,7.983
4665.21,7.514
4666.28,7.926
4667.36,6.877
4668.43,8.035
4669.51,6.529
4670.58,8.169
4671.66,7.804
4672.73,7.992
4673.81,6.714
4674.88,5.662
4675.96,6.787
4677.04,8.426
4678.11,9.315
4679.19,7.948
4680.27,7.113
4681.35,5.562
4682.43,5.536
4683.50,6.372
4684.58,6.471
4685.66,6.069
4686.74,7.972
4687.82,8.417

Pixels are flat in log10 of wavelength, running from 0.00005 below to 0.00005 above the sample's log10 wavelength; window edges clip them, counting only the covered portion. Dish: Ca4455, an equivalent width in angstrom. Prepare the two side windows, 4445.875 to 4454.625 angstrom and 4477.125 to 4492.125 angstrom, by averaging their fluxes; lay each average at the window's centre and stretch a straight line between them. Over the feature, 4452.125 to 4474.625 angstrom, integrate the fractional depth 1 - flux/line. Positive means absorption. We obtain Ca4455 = 2.1 angstrom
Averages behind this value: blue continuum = 7.39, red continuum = 7.2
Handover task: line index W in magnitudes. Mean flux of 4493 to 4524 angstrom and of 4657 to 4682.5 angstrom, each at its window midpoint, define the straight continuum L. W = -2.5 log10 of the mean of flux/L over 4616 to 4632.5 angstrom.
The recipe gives -0.14 mag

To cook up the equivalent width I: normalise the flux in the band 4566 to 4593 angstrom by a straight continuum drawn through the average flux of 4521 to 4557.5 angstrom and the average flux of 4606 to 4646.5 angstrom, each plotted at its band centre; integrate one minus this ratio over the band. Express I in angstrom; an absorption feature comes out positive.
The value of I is 2.36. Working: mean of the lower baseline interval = 7.4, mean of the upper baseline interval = 8.04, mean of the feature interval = 7.02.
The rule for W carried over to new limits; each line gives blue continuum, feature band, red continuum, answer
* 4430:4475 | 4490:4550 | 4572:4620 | -0.04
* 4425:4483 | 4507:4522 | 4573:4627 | -0.13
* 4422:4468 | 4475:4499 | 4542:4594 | -0.08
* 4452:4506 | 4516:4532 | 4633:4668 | 0.03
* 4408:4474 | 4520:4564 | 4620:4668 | -0.04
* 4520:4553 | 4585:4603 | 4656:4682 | -0.01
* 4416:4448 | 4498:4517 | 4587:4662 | -0.12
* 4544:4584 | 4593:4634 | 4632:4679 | -0.08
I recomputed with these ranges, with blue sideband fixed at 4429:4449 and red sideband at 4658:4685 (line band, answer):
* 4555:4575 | -1.96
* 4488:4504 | -1.31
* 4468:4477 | -0.87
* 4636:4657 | -2.60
